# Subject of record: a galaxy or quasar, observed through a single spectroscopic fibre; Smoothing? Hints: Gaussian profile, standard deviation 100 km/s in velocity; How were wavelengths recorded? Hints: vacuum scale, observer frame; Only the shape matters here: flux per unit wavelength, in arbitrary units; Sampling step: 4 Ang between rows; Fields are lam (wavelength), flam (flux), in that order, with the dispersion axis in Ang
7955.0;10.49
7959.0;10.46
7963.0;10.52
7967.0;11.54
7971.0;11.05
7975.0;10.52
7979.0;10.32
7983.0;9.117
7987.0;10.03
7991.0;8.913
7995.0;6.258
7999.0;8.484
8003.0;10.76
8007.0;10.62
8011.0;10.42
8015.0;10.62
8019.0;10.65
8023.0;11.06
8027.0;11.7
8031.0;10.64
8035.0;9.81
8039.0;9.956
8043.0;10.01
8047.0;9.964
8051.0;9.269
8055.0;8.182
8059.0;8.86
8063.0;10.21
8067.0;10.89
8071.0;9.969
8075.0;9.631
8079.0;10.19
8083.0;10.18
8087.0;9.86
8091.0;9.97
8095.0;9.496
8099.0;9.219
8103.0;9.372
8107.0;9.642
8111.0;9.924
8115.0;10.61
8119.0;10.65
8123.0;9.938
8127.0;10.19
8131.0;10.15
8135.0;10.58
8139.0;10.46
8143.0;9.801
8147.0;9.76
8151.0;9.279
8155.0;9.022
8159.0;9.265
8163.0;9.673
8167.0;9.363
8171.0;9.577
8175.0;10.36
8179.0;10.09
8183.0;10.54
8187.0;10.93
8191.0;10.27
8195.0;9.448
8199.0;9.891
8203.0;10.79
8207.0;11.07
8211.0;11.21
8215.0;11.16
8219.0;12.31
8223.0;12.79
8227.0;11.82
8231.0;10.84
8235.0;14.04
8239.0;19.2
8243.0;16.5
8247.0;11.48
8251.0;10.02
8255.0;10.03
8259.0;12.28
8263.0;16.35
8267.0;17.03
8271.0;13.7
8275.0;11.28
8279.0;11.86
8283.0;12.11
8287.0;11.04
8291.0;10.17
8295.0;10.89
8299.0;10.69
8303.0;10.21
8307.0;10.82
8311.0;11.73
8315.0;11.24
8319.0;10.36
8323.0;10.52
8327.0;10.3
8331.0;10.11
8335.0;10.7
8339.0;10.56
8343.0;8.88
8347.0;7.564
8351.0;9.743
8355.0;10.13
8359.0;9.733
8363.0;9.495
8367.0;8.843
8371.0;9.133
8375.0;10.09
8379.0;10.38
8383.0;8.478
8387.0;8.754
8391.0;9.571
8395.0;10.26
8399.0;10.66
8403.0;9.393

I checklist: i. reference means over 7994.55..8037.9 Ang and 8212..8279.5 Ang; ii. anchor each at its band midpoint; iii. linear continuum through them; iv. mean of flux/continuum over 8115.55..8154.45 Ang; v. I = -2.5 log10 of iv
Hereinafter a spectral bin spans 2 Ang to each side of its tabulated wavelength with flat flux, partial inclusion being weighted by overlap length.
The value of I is 0.16 mag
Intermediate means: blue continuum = 10.2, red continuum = 13.1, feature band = 10.1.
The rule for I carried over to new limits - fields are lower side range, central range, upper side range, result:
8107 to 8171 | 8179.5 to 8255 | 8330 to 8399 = -0.206 mag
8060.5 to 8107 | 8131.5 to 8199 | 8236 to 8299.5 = 0.133 mag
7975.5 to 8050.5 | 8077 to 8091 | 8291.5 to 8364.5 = -0.005 mag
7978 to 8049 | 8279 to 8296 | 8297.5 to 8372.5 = -0.116 mag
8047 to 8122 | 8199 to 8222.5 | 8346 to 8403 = -0.167 mag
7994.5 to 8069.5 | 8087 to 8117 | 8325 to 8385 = 0.017 mag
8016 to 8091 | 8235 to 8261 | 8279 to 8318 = -0.226 mag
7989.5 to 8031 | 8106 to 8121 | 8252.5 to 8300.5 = 0.065 mag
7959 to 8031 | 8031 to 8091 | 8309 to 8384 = 0.033 mag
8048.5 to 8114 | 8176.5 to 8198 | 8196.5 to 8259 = 0.126 mag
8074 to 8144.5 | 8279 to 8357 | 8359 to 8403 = -0.084 mag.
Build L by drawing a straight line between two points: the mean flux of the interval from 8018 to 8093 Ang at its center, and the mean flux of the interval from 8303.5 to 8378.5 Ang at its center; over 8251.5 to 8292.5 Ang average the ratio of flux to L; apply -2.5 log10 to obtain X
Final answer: -0.24 mag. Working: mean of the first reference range 10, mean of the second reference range 10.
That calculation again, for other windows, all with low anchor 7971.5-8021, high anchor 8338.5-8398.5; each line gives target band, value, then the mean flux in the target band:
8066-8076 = -0.05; 10.1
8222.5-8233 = -0.22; 11.7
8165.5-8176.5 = -0.02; 9.76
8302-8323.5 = -0.15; 10.9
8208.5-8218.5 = -0.18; 11.3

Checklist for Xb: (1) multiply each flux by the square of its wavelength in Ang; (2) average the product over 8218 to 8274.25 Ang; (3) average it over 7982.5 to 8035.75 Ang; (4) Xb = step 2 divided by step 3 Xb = 1.4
